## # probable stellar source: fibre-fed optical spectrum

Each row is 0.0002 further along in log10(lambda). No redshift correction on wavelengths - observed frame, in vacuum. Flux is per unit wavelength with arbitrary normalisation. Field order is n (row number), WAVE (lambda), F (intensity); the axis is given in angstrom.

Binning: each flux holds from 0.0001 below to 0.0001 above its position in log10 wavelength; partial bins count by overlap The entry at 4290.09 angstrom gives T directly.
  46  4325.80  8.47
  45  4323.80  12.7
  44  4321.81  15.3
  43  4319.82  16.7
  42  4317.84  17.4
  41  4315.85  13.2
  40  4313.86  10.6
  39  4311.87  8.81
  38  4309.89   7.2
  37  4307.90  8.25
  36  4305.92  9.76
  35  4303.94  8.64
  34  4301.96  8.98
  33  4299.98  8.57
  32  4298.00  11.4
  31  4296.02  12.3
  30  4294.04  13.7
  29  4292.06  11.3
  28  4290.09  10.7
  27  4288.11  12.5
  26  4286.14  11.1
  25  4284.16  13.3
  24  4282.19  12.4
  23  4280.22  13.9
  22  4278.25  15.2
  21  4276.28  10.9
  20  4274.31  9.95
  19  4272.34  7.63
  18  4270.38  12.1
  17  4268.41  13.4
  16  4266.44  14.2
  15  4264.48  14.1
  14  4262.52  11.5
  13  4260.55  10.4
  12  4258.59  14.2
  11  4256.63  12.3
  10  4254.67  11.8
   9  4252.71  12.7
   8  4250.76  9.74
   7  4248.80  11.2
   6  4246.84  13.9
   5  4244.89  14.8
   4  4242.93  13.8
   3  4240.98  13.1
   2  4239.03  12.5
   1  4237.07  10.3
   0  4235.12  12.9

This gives 10.7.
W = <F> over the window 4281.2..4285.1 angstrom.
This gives 12.9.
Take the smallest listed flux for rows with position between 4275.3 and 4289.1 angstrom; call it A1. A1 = 10.9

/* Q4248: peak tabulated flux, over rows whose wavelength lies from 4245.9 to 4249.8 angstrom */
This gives 13.9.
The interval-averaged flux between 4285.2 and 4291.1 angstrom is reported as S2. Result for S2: 11.4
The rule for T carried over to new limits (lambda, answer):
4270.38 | 12.1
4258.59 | 14.2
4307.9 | 8.25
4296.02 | 12.3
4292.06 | 11.3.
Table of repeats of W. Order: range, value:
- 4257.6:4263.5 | 12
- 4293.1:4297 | 13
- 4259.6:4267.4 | 12.6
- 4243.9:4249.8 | 13.3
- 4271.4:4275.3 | 8.8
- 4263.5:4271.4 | 13.4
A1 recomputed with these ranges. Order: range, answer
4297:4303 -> 8.57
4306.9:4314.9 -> 7.2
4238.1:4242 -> 12.5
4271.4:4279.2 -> 7.63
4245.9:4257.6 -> 9.74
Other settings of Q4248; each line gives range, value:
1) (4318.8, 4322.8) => 16.7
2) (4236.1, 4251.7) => 14.8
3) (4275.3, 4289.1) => 15.2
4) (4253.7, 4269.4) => 14.2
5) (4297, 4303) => 11.4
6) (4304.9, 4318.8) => 17.4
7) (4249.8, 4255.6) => 12.7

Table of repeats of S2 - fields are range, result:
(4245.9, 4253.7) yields 11.9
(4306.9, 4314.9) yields 8.74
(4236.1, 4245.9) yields 12.9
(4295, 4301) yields 10.8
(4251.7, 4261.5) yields 12.3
